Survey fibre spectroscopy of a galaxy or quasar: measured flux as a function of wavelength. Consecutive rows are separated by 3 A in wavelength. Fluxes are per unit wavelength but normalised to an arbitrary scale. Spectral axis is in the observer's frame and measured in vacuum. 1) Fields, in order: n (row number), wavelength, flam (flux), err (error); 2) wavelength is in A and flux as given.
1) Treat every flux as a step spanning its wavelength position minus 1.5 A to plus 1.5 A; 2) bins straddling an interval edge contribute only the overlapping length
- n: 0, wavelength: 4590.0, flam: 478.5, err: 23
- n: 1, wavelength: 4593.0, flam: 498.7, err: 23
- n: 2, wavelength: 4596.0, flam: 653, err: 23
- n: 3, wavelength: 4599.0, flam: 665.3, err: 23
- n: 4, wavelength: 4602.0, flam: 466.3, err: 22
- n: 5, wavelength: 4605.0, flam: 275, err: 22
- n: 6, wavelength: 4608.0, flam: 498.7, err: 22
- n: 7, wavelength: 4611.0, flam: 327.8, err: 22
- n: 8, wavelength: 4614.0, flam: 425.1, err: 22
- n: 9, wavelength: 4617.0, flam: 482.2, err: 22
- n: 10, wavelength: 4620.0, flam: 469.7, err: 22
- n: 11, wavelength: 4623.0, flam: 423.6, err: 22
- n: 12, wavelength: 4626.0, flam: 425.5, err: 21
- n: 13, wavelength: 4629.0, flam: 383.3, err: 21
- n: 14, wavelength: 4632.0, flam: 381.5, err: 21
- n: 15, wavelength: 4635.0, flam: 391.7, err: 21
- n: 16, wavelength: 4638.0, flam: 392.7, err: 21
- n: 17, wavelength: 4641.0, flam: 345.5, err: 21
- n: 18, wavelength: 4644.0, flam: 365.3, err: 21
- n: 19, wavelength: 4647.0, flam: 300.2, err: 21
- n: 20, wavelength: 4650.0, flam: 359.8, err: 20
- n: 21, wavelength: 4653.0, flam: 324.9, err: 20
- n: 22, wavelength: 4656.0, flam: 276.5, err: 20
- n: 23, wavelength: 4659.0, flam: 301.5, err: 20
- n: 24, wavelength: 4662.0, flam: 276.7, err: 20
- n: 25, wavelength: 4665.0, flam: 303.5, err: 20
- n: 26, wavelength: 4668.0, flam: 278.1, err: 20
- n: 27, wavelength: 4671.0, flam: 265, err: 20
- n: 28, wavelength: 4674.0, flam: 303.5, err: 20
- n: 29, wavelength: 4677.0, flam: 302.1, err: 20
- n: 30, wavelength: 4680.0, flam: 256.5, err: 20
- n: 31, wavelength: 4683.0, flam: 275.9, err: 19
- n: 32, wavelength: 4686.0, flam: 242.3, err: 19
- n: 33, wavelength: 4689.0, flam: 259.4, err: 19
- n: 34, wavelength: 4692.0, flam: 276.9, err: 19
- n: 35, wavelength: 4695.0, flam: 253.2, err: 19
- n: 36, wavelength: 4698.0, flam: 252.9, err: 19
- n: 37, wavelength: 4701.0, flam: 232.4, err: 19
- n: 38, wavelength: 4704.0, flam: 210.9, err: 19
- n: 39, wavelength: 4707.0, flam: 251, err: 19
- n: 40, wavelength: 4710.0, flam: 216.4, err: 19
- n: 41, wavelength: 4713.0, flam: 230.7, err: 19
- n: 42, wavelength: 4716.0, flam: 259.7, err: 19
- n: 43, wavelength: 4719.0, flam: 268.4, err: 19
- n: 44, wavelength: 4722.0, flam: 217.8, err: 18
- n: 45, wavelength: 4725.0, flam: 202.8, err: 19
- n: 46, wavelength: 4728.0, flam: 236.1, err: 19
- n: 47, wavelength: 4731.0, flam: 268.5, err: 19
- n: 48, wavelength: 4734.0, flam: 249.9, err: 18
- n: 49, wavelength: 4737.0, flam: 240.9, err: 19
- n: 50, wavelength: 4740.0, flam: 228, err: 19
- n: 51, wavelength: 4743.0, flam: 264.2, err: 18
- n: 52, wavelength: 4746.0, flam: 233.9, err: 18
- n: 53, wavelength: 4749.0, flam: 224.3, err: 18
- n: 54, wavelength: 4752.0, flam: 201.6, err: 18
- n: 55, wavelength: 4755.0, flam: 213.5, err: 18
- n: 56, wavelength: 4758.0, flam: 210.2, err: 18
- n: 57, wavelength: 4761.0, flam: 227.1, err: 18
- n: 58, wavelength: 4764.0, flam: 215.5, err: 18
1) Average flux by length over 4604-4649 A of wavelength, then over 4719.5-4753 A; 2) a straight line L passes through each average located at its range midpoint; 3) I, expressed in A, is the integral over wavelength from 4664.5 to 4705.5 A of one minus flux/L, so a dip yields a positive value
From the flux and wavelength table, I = 6.0 A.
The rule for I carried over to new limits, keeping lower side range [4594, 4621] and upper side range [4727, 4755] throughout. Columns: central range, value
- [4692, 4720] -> 5.21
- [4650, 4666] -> 3.43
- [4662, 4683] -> 4.40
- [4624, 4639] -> 1.24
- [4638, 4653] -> 2.25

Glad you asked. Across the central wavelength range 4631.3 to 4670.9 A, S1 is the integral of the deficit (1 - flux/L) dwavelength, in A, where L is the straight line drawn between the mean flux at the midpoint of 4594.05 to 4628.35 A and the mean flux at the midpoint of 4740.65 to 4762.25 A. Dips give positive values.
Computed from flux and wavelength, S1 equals 6.93 A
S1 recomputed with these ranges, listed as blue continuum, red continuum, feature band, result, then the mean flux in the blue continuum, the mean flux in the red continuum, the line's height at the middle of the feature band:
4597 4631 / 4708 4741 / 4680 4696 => 2.3 A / 442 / 238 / 306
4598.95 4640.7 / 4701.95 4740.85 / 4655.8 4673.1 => 2.8 A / 419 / 237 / 339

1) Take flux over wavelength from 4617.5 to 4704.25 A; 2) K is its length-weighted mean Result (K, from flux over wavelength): 318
